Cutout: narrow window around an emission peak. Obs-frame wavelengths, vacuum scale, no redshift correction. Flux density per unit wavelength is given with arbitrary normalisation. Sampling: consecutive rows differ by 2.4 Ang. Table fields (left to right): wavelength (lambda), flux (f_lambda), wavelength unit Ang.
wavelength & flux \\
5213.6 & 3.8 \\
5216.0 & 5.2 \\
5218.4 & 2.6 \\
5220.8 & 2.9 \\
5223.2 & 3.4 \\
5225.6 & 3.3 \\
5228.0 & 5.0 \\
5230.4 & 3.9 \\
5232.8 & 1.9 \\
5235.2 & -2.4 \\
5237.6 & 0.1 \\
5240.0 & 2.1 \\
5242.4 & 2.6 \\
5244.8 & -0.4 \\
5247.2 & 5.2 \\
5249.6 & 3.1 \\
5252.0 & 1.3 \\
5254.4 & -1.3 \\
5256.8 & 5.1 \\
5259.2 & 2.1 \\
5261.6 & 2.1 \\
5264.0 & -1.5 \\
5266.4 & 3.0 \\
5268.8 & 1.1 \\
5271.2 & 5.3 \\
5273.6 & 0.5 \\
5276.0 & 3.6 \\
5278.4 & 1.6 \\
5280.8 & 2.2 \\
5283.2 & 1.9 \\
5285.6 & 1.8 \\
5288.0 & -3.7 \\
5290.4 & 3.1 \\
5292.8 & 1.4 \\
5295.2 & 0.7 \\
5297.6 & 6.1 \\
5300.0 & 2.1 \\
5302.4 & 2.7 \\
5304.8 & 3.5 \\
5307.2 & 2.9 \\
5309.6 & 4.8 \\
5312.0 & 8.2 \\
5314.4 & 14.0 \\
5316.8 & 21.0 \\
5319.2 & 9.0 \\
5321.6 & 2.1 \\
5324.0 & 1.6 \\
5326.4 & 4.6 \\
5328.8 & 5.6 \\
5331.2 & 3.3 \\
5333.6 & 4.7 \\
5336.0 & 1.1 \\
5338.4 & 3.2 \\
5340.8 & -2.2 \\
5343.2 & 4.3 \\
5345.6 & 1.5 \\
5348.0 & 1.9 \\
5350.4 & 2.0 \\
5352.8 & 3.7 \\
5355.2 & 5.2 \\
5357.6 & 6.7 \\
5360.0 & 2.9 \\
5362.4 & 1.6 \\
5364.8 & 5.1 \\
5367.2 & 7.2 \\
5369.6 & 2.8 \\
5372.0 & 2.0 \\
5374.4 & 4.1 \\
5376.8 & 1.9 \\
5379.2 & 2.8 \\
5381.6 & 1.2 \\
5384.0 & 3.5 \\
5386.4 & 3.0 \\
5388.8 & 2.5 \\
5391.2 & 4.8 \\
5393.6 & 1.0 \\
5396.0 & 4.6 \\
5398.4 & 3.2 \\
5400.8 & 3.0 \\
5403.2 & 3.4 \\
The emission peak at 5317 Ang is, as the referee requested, [O II]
